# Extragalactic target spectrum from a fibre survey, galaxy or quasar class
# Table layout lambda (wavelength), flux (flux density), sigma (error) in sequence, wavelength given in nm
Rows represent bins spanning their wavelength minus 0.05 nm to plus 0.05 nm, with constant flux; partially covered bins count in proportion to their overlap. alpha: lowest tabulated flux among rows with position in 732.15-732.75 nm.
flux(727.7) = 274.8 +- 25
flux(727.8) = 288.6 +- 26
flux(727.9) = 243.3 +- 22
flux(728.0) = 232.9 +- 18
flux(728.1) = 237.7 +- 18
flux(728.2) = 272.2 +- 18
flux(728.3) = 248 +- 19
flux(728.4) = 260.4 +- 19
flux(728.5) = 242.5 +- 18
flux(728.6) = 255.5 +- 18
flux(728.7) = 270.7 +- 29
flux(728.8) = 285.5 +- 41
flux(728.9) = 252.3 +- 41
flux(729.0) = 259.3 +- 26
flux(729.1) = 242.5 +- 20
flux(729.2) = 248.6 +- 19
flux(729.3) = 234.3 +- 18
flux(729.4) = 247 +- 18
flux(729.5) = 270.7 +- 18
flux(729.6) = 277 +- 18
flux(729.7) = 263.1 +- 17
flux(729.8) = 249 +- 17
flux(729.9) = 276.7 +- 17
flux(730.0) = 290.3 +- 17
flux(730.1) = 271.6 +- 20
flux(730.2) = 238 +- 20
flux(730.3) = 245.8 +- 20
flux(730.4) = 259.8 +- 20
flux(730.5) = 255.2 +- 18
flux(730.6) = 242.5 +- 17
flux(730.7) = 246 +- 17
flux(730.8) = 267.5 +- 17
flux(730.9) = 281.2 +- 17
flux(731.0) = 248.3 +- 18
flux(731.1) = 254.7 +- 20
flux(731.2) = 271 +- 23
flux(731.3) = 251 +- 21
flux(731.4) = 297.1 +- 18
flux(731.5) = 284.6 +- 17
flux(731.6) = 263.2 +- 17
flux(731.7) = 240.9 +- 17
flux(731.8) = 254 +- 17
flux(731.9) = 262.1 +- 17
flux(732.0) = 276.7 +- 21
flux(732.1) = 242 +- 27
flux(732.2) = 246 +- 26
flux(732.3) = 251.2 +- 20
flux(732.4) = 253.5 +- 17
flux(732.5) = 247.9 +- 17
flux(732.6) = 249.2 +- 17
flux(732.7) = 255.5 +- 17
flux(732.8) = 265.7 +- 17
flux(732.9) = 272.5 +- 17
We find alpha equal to 246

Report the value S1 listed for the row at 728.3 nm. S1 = 248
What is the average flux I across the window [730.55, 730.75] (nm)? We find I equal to 244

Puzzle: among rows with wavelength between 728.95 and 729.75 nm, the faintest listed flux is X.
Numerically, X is 234.3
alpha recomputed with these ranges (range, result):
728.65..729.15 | 242.5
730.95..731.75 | 240.9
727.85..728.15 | 232.9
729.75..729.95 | 249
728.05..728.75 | 237.7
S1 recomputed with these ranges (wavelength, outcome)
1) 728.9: 252.3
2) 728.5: 242.5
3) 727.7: 274.8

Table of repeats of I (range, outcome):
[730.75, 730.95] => 274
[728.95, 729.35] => 246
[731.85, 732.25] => 257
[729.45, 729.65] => 274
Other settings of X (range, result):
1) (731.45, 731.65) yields 263.2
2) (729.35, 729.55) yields 247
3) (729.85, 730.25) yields 238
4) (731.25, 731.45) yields 251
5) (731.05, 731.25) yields 254.7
